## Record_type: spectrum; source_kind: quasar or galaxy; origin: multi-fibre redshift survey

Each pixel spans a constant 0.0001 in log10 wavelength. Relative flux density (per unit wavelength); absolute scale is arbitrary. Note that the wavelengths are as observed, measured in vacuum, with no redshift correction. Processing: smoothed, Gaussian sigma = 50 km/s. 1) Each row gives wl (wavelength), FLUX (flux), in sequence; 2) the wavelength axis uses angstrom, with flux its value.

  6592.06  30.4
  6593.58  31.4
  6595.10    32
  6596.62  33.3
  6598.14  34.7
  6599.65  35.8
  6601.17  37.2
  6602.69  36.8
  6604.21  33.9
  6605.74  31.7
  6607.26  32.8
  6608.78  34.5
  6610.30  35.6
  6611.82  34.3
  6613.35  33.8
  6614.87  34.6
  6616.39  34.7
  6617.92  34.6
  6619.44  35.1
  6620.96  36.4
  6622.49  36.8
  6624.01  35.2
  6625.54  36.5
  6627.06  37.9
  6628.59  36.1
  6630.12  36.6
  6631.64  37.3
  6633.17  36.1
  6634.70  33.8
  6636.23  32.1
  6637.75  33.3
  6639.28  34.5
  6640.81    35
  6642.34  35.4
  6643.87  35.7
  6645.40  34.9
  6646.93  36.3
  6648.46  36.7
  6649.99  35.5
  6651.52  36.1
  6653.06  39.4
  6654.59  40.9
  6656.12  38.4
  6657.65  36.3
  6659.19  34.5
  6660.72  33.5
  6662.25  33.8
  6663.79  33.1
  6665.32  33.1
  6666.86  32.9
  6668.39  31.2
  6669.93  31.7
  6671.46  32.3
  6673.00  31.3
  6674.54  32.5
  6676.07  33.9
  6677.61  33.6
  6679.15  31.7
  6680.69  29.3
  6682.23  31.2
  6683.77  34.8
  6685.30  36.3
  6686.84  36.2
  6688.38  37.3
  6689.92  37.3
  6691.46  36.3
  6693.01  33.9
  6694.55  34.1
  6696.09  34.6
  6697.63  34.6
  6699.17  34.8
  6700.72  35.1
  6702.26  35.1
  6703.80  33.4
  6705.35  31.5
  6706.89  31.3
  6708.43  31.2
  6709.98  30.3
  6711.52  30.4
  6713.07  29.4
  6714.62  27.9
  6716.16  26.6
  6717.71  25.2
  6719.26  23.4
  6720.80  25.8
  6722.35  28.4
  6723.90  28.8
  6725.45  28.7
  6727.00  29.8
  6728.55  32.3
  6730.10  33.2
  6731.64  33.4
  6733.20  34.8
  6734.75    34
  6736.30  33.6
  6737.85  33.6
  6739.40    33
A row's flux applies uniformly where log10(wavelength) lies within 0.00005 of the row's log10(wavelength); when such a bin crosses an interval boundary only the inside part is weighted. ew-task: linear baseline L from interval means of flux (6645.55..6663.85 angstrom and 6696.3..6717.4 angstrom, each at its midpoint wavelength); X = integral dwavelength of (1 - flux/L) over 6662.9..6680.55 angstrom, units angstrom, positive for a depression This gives 1.2 angstrom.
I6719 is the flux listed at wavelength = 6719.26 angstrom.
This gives 23.4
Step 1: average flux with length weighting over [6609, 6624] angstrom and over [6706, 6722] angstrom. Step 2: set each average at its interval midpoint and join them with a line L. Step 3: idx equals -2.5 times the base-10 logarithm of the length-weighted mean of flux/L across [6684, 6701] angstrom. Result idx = -0.19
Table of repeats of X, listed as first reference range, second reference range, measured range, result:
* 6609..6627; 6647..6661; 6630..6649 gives 0.6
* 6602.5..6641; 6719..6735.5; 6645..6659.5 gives -1.4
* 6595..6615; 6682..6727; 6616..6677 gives -3.1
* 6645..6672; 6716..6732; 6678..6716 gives -2.2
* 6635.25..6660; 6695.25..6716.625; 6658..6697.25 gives 0.2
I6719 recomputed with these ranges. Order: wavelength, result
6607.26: 32.8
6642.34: 35.4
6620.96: 36.4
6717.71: 25.2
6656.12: 38.4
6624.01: 35.2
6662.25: 33.8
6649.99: 35.5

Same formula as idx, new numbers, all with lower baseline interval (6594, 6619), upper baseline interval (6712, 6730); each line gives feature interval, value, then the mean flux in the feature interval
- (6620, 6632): -0.10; 36.6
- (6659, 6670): -0.06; 33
